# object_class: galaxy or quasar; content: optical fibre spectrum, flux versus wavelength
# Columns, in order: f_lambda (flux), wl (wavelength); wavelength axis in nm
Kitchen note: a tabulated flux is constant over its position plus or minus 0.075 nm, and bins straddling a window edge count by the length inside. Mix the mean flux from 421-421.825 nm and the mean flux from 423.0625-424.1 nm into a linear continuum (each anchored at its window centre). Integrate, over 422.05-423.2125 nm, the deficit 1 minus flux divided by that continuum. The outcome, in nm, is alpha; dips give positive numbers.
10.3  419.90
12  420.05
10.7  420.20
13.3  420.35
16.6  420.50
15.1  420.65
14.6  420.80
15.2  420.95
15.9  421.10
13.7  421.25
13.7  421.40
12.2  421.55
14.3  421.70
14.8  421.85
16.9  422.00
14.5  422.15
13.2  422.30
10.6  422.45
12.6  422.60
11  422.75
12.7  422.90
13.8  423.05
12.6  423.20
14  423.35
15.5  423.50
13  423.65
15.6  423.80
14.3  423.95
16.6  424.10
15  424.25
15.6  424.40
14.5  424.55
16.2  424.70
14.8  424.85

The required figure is 0.12 nm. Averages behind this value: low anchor 14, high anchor 14.3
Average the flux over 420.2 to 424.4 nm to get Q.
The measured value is 14.1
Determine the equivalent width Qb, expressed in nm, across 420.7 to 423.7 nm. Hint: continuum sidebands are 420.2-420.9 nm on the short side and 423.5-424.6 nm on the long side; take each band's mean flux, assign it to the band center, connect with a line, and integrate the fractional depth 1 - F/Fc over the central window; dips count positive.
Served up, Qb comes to 0.193 nm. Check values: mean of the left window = 14.5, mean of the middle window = 13.8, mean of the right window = 15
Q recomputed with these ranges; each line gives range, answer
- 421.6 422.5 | 14.1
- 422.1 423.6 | 13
